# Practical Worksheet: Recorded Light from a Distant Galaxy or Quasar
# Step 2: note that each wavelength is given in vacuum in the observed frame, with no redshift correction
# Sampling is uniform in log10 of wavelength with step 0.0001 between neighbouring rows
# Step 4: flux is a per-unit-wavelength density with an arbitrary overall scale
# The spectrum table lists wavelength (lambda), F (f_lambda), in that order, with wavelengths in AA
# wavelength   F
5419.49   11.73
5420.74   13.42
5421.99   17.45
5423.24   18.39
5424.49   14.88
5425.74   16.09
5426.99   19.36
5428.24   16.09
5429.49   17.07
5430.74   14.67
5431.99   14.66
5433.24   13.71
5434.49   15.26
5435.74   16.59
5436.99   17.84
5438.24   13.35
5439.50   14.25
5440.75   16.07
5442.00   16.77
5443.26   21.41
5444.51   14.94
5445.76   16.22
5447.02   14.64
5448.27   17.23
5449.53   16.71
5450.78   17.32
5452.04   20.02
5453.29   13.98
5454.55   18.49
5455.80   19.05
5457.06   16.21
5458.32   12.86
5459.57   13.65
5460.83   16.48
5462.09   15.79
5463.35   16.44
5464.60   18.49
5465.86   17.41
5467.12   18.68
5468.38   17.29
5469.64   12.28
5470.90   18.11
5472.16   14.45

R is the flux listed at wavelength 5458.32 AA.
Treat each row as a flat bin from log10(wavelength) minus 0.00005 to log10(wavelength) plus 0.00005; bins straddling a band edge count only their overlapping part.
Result 12.86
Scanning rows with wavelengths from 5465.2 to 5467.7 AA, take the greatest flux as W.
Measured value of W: 18.68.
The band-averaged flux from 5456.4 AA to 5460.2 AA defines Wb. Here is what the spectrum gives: 14.3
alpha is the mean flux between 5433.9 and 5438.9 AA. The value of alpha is 15.7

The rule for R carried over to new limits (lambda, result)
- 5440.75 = 16.07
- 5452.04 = 20.02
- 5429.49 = 17.07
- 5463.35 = 16.44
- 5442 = 16.77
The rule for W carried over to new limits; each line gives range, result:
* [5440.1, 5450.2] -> 21.41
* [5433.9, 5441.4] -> 17.84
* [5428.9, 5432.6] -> 17.07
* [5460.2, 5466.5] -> 18.49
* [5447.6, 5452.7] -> 20.02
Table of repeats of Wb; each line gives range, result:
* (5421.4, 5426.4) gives 16.7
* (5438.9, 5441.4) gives 15.2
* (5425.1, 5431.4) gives 16.6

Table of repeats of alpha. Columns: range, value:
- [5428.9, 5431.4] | 15.8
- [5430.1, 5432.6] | 14.7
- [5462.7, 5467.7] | 17.7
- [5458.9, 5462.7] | 15.3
